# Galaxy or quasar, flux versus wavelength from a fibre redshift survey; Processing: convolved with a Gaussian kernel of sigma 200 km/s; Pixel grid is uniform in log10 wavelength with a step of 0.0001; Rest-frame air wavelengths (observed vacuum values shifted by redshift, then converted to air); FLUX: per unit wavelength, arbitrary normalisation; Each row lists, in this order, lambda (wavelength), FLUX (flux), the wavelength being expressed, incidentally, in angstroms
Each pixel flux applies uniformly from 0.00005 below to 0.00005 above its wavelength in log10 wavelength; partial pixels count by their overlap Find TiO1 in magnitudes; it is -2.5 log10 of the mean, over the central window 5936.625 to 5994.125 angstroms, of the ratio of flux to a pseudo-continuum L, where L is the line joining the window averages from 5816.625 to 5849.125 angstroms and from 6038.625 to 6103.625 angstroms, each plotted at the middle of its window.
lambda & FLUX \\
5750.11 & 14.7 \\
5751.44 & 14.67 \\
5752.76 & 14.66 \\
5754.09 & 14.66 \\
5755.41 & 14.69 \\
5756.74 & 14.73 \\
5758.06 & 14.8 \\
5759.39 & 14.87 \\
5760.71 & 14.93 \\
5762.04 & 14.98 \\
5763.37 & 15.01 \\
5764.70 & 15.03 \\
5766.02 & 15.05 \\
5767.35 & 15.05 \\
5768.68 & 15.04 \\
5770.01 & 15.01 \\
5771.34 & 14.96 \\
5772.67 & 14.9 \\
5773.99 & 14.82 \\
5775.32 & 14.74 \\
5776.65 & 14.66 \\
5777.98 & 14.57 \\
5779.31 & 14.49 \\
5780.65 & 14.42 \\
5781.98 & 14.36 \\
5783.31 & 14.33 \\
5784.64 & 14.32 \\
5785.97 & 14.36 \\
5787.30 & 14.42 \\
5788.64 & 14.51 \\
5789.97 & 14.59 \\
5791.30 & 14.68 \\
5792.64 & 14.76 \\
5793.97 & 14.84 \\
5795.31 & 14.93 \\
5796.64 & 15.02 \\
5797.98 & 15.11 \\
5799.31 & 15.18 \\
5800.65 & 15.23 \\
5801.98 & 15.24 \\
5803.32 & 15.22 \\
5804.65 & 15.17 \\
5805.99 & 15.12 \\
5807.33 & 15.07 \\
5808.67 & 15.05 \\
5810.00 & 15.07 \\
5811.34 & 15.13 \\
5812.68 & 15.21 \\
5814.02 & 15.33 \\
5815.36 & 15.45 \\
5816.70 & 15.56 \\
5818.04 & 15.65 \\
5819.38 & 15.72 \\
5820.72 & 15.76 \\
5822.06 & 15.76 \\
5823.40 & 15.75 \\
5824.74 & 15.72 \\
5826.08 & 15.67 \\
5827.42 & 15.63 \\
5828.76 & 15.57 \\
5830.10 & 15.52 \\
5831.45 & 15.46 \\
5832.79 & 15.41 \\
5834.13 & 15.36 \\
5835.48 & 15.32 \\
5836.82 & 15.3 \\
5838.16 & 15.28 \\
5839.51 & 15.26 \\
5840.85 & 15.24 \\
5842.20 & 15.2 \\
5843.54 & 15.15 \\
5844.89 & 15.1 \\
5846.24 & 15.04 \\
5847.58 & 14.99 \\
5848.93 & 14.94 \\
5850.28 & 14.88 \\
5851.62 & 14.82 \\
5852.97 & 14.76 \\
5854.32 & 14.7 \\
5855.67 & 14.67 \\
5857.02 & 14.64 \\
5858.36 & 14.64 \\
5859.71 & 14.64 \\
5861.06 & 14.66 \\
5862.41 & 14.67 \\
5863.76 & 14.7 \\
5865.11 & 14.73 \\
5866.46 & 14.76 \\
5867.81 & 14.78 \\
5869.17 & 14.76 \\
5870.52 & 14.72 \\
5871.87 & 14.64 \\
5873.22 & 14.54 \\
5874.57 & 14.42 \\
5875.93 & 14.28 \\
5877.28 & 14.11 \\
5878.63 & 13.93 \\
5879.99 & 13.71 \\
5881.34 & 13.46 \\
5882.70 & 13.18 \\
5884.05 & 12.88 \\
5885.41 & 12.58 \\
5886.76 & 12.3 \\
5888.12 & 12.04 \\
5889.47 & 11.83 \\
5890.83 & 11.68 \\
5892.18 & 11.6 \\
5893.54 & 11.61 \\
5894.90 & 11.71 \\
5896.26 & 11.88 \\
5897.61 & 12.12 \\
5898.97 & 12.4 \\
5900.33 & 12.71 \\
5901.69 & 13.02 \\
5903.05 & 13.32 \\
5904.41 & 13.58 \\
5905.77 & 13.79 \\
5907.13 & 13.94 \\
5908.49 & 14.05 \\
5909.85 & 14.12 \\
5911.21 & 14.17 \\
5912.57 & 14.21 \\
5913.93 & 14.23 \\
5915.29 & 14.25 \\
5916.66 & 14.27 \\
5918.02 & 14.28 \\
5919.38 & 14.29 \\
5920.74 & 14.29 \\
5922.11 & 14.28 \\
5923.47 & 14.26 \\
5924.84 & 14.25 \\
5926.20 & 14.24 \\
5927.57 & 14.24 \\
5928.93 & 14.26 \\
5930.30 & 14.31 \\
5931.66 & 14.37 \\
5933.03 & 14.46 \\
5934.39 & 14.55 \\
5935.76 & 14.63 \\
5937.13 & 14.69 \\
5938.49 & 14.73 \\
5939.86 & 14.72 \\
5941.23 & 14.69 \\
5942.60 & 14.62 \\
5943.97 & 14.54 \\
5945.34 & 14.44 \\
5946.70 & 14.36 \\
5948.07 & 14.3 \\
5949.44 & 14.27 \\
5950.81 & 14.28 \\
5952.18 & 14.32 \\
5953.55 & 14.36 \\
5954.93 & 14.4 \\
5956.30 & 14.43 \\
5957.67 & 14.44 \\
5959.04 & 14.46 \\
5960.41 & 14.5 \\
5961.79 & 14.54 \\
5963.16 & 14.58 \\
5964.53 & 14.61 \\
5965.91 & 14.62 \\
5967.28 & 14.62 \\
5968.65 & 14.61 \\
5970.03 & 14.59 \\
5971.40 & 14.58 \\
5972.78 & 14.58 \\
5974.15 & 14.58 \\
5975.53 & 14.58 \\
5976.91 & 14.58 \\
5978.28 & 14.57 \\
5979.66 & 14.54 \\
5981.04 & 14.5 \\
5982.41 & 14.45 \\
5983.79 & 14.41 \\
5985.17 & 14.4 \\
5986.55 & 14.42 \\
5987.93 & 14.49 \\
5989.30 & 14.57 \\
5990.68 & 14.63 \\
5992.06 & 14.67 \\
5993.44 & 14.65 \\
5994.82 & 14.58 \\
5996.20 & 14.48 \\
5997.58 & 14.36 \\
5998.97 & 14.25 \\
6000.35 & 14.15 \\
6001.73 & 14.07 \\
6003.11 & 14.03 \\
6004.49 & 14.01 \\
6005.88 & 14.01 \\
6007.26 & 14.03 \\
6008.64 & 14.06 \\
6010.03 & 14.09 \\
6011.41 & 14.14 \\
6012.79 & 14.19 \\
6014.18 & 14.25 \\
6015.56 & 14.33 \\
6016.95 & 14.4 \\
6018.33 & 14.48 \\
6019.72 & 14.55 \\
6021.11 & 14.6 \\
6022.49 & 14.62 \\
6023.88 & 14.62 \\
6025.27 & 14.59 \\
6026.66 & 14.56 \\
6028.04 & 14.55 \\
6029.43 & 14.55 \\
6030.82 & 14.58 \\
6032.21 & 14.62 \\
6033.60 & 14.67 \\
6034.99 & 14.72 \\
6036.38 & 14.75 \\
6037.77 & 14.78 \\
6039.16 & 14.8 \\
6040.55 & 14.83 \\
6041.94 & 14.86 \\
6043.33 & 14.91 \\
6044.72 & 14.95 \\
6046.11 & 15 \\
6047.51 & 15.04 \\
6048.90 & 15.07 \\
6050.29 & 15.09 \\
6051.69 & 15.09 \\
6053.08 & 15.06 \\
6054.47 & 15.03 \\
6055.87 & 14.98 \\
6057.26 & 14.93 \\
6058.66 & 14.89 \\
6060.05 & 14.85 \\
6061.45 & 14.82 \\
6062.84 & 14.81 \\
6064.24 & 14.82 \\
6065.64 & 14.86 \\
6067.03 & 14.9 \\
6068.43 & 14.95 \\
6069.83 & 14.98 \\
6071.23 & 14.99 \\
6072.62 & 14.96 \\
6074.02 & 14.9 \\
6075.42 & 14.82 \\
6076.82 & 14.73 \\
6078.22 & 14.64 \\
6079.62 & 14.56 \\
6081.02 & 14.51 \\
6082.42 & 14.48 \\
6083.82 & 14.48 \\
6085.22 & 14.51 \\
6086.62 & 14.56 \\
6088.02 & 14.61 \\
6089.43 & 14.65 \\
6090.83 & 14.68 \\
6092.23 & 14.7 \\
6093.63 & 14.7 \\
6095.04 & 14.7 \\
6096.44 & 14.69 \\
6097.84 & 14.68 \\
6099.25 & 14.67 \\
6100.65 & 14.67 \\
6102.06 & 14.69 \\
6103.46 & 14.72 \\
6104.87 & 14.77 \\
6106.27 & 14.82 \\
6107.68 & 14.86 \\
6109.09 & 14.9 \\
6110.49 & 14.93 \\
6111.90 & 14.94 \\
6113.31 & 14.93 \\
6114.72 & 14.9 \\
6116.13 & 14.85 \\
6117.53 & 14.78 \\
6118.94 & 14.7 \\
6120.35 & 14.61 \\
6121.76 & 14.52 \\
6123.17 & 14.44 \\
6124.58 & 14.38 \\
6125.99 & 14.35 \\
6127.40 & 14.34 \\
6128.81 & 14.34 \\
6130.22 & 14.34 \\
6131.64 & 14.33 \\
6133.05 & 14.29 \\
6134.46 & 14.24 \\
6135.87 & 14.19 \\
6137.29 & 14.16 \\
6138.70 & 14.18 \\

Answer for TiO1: 0.04 mag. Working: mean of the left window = 15.4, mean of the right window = 14.8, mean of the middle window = 14.5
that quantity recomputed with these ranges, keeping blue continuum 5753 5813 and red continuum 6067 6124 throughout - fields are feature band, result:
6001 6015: 0.05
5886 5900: 0.23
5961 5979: 0.01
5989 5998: 0.01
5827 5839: -0.04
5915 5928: 0.04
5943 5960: 0.03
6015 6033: 0.02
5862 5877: 0.01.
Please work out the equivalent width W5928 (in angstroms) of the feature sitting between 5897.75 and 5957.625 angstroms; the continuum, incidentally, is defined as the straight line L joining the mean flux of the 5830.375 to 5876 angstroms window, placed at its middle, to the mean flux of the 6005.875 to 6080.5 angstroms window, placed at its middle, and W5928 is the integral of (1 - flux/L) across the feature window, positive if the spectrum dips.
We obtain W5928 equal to 2.7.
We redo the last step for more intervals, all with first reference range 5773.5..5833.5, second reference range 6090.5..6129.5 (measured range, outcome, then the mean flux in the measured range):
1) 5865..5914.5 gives 5.26 angstroms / 13.4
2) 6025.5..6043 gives 0.11 angstroms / 14.7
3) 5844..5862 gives 0.25 angstroms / 14.8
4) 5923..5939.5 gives 0.55 angstroms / 14.4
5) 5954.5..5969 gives 0.34 angstroms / 14.5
